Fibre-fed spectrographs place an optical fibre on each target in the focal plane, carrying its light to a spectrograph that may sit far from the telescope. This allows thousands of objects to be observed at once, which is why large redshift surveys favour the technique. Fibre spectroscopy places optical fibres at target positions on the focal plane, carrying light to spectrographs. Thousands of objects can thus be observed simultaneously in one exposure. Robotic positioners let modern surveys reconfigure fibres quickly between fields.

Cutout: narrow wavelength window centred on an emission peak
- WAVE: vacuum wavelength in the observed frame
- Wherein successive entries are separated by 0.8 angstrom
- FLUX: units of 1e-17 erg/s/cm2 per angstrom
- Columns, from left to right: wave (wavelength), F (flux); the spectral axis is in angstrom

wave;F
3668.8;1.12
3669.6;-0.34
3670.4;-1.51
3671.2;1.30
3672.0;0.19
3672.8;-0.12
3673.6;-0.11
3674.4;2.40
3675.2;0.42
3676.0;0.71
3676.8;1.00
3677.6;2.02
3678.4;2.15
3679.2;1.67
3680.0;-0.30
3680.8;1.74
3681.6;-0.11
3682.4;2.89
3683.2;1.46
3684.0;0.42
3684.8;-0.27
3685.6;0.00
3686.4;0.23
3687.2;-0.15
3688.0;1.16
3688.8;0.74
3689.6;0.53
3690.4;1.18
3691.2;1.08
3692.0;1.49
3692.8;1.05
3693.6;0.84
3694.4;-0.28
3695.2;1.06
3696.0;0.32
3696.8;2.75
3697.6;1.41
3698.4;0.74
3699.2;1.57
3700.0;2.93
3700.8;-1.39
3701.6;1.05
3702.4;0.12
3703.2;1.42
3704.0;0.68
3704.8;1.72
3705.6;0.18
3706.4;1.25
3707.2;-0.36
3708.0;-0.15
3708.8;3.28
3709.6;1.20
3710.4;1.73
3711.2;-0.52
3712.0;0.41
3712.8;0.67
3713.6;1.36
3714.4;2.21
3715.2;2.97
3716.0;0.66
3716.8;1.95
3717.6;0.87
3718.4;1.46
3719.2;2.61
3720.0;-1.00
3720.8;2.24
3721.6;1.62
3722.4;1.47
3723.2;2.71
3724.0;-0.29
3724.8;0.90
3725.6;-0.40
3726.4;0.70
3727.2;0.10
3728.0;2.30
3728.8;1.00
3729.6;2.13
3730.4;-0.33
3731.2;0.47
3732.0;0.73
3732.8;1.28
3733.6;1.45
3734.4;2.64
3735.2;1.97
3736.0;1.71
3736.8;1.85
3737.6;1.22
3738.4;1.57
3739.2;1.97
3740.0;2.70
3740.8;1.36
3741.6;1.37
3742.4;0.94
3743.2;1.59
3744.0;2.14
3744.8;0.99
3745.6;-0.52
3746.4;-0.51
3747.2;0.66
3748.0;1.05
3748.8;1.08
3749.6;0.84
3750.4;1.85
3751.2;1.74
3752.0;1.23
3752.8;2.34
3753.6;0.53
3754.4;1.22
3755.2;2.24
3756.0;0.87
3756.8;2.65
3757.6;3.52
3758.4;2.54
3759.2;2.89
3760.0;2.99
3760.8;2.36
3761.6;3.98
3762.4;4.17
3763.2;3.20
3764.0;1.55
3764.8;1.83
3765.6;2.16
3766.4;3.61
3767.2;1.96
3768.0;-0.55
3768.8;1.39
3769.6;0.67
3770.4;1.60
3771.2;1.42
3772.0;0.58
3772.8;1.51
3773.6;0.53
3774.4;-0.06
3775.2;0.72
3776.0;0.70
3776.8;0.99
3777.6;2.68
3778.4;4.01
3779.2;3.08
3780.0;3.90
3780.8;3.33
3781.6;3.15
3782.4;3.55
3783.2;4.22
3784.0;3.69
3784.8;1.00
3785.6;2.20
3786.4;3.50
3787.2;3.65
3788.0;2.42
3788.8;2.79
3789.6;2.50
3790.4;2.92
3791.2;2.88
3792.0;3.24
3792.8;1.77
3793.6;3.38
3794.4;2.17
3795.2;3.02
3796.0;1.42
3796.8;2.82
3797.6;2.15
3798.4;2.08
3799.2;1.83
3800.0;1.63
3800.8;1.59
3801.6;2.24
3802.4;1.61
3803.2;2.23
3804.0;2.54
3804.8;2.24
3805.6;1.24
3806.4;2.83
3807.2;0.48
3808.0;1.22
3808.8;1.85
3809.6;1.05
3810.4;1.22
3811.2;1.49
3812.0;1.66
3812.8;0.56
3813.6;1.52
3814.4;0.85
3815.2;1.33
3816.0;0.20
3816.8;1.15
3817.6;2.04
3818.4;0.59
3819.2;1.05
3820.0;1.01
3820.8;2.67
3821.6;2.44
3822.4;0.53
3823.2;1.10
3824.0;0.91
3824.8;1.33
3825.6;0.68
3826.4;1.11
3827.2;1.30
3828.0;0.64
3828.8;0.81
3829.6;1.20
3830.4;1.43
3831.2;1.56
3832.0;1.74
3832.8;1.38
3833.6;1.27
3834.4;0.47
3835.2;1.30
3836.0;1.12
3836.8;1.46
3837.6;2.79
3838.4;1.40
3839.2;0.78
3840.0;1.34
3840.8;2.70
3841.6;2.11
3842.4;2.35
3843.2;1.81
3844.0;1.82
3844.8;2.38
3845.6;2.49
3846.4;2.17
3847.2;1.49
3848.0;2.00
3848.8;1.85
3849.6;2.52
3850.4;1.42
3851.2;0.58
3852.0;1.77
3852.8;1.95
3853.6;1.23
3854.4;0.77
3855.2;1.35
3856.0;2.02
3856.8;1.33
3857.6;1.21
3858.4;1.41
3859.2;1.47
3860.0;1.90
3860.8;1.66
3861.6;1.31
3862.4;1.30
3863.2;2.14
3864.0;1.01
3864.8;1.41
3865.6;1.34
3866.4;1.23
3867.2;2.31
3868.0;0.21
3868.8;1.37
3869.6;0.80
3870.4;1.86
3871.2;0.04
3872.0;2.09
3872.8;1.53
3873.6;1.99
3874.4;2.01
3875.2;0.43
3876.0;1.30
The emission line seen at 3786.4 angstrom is Lyman alpha 1216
